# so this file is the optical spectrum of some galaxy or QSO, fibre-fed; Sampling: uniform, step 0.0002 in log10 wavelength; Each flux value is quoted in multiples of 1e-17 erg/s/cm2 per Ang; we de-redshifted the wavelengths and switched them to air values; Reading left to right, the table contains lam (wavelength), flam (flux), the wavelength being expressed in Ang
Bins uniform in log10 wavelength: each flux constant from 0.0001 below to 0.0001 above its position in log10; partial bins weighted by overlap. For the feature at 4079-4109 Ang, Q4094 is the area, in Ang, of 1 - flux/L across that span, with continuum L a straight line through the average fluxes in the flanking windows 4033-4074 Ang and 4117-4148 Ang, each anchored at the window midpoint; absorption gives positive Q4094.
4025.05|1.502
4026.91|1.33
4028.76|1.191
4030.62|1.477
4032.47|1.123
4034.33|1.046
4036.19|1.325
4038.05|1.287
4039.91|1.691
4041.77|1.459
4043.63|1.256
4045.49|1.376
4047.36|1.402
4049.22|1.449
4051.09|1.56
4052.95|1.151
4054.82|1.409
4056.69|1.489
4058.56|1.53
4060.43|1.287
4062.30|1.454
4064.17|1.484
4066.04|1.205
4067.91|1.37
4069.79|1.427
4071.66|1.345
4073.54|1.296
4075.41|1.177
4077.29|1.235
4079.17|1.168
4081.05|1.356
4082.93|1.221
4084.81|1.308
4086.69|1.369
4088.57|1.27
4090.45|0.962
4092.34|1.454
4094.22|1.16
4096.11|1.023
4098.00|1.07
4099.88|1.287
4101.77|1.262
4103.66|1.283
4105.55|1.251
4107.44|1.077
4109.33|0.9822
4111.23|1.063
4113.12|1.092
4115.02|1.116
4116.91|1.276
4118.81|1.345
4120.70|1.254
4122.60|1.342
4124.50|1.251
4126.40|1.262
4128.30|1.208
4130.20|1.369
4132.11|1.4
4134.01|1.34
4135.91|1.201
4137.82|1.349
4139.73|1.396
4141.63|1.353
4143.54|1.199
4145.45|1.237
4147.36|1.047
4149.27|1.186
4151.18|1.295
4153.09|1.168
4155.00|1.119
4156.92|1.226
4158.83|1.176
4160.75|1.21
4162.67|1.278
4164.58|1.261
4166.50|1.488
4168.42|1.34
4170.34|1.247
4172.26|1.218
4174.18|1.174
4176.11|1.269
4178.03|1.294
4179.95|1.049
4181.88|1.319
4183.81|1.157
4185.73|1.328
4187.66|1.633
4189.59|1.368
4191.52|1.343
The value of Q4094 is 2.6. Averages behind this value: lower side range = 1.38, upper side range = 1.29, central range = 1.22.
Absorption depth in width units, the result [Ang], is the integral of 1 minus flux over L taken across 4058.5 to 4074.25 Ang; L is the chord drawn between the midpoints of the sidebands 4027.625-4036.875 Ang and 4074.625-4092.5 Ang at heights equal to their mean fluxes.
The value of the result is -1.7 Ang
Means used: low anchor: 1.23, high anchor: 1.24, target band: 1.37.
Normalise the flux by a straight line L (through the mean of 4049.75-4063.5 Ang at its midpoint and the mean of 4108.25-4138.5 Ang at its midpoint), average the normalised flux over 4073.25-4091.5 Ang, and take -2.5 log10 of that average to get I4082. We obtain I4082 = 0.09 mag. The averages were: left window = 1.41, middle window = 1.24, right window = 1.24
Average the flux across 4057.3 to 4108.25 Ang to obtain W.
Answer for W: 1.27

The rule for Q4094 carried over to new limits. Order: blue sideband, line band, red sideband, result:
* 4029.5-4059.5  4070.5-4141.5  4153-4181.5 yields 3.6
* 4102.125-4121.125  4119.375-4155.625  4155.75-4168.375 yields -1.1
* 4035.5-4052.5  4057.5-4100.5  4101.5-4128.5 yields 1.0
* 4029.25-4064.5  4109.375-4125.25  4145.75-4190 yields 1.2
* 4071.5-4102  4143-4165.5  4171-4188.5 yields 1.0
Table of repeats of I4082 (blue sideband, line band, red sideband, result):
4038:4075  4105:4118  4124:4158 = 0.16 mag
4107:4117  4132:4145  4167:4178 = -0.13 mag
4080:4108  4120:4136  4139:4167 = -0.06 mag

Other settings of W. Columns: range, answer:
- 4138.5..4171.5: 1.25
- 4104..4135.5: 1.23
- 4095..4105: 1.19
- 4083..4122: 1.2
